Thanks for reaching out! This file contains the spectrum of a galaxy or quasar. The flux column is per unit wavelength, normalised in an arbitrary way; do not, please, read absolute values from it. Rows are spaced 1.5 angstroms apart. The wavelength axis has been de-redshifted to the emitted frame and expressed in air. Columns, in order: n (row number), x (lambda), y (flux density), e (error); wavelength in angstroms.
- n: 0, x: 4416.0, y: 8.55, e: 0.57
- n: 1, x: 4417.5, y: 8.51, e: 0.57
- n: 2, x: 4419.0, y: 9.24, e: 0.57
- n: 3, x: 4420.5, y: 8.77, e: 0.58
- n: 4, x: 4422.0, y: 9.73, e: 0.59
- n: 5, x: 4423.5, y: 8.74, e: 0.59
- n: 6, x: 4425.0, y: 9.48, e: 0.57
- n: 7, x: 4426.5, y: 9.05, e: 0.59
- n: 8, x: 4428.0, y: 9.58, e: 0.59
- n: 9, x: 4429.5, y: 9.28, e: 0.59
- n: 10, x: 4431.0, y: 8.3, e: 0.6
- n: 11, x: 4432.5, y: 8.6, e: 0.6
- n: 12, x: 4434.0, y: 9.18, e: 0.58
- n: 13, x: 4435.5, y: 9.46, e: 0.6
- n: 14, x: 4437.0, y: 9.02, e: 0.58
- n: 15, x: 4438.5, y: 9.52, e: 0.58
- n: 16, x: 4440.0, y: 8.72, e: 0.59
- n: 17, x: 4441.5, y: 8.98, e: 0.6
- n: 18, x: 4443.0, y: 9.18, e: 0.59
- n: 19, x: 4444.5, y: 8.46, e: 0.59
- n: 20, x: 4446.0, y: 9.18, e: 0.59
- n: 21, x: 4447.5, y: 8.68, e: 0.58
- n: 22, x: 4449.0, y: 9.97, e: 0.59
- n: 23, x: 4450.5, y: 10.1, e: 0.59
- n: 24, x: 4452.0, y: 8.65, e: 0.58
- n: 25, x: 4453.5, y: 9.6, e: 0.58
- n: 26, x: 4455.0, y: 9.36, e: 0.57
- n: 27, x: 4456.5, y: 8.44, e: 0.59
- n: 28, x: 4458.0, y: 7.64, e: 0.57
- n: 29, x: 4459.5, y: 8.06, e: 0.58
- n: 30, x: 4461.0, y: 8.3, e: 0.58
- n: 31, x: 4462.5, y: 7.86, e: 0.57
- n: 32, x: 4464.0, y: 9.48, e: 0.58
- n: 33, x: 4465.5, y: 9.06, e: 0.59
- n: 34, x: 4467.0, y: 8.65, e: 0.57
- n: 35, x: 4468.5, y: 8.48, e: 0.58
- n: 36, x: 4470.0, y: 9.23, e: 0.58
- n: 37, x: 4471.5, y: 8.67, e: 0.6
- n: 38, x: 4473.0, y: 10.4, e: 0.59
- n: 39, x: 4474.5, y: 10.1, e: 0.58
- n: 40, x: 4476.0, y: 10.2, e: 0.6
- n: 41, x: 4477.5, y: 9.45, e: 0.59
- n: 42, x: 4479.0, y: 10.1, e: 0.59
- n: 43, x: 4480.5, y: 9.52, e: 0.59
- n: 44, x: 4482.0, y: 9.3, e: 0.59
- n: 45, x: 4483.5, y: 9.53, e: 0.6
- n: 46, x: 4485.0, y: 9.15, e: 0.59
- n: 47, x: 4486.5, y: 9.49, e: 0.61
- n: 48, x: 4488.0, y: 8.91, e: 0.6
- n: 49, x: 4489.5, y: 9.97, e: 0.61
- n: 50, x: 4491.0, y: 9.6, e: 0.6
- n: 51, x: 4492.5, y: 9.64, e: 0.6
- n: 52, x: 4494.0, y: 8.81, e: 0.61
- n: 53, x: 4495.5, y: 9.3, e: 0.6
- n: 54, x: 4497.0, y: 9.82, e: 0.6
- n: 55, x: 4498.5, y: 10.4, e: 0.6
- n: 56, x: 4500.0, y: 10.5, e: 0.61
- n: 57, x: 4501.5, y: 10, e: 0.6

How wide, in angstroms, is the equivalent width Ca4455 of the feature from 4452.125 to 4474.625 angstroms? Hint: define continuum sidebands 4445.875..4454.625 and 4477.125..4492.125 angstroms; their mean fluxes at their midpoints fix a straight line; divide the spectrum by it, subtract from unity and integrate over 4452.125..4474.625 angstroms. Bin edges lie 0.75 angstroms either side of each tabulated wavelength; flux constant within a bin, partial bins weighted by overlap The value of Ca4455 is 1.4 angstroms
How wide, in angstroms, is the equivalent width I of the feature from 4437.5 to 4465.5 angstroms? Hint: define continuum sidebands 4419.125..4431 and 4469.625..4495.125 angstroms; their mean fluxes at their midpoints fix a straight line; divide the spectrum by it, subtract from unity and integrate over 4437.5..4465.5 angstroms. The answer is 1.3 angstroms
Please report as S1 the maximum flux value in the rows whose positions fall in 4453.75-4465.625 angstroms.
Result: 9.48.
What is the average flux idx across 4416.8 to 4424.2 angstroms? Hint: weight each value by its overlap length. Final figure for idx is 9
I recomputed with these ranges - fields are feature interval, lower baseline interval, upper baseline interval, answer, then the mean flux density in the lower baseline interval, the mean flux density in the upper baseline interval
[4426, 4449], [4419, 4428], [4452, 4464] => -0.3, 9.2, 8.54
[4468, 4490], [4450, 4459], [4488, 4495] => -0.6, 8.91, 9.43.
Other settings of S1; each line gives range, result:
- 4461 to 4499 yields 10.4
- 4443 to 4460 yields 10.1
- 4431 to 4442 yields 9.52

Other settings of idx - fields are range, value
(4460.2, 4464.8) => 8.55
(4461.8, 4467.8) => 8.77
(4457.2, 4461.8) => 8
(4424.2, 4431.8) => 9.13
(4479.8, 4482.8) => 9.41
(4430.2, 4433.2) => 8.46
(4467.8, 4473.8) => 9.21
